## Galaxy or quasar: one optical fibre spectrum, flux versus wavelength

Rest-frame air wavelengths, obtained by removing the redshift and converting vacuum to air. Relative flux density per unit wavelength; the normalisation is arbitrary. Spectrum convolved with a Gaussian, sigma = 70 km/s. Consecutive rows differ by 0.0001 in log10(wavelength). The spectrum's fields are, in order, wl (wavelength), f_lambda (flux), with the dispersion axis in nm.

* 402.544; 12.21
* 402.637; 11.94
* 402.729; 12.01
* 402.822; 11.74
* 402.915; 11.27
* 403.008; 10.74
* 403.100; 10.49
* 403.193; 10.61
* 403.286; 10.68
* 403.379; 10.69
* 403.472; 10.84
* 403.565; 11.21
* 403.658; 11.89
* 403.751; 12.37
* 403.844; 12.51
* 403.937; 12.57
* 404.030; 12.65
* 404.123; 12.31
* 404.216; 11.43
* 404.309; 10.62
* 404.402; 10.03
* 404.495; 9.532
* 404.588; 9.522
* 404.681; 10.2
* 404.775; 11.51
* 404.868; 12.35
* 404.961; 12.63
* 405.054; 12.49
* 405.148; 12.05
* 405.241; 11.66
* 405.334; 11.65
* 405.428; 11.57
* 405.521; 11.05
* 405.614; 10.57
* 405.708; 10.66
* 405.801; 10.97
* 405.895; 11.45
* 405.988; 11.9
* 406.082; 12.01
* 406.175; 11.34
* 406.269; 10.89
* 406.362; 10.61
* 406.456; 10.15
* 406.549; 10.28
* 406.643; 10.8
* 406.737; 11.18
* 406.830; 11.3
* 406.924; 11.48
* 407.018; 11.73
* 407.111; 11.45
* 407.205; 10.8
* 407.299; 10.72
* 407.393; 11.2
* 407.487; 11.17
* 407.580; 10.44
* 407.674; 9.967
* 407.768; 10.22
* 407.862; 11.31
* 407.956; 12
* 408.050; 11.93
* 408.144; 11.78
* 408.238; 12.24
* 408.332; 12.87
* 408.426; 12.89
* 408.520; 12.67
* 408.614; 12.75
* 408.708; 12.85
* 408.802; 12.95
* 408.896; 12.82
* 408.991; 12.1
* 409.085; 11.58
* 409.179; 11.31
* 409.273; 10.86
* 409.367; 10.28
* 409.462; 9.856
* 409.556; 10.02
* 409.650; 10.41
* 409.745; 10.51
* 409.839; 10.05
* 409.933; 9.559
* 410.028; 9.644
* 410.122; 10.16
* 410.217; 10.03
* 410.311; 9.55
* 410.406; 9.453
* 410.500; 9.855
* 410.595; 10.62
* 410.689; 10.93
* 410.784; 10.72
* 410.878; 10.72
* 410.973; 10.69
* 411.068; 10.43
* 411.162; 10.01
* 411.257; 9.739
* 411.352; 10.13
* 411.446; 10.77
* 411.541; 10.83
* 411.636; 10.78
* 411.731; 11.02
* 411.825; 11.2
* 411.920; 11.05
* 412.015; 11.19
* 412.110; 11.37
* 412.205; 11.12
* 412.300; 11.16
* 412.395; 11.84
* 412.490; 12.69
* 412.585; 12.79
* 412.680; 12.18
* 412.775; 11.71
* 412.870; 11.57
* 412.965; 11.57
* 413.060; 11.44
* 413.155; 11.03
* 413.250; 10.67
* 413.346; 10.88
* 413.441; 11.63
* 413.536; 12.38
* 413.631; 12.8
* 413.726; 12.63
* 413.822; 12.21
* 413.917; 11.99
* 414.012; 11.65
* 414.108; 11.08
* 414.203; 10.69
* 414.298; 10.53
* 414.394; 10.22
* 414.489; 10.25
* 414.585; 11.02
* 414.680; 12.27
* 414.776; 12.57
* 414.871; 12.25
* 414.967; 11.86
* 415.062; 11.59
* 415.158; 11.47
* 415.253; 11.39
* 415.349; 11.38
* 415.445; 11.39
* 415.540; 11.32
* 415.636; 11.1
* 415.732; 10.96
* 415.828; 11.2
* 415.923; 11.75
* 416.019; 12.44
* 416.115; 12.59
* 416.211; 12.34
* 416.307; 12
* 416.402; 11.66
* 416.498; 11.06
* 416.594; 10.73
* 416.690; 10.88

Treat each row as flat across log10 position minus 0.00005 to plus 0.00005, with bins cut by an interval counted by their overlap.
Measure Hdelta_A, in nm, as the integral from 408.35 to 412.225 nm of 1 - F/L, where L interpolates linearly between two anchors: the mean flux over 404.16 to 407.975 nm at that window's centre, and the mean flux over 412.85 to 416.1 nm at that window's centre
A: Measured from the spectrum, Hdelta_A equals 0.15 nm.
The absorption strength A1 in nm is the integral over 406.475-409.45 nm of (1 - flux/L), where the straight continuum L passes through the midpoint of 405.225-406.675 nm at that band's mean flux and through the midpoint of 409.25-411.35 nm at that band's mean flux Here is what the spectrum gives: -0.24 nm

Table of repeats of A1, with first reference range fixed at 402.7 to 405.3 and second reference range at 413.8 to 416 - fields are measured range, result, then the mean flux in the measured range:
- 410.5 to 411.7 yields 0.093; 10.5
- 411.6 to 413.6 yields -0.019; 11.5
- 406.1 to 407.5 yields 0.044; 11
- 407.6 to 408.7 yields -0.047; 11.9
